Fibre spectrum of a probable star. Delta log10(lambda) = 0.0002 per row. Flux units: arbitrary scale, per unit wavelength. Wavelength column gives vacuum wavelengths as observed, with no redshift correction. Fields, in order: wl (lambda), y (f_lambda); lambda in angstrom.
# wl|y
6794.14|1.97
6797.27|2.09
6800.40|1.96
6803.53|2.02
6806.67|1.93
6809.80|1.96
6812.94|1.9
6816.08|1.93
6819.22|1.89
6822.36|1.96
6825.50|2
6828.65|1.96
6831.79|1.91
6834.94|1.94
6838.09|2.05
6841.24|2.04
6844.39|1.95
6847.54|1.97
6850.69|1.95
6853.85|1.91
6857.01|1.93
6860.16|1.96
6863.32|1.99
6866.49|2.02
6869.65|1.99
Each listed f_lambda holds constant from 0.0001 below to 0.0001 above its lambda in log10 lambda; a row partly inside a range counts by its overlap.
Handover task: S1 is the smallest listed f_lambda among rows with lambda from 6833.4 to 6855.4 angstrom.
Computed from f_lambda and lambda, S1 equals 1.91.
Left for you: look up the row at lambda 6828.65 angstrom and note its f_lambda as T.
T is 1.96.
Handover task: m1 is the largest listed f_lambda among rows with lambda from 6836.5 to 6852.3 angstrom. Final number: 2.05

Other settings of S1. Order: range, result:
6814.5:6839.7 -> 1.89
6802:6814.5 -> 1.9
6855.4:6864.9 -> 1.93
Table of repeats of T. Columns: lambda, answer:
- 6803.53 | 2.02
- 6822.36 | 1.96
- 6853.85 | 1.91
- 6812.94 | 1.9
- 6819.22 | 1.89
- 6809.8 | 1.96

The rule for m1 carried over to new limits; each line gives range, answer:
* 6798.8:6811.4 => 2.02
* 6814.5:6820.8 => 1.93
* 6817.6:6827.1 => 2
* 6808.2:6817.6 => 1.96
